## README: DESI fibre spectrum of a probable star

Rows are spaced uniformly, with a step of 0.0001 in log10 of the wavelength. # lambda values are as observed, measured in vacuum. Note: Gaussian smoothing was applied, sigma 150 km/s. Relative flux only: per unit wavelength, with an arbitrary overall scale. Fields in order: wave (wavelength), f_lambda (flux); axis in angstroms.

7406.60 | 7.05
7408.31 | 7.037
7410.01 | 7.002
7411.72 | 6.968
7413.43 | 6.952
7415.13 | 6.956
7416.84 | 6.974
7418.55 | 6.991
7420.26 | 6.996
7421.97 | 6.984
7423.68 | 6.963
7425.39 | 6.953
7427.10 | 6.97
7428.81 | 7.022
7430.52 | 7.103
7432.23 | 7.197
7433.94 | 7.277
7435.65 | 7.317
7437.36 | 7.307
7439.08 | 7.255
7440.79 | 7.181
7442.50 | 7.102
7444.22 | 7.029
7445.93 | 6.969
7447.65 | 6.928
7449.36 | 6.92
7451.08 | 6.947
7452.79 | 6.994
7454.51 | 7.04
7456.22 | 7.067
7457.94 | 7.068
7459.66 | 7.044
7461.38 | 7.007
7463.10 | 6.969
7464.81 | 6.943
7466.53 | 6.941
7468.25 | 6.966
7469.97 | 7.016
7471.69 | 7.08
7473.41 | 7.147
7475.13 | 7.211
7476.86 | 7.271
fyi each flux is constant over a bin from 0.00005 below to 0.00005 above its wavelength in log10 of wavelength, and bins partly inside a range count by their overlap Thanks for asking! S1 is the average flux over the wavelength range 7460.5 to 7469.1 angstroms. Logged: 6.97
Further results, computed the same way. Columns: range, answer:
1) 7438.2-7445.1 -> 7.14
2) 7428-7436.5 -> 7.19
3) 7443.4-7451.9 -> 6.96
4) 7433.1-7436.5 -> 7.3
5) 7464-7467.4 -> 6.94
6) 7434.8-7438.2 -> 7.32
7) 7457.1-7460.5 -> 7.05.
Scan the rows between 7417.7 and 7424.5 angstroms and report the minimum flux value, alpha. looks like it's 6.963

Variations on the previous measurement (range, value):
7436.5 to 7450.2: 6.92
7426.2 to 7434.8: 6.97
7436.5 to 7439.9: 7.255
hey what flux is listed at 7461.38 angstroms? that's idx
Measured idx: 7.007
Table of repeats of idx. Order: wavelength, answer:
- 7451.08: 6.947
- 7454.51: 7.04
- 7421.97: 6.984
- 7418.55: 6.991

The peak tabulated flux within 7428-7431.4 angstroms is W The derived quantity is 7.103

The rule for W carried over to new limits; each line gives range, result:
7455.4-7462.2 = 7.068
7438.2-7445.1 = 7.255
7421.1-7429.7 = 7.022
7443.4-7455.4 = 7.04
